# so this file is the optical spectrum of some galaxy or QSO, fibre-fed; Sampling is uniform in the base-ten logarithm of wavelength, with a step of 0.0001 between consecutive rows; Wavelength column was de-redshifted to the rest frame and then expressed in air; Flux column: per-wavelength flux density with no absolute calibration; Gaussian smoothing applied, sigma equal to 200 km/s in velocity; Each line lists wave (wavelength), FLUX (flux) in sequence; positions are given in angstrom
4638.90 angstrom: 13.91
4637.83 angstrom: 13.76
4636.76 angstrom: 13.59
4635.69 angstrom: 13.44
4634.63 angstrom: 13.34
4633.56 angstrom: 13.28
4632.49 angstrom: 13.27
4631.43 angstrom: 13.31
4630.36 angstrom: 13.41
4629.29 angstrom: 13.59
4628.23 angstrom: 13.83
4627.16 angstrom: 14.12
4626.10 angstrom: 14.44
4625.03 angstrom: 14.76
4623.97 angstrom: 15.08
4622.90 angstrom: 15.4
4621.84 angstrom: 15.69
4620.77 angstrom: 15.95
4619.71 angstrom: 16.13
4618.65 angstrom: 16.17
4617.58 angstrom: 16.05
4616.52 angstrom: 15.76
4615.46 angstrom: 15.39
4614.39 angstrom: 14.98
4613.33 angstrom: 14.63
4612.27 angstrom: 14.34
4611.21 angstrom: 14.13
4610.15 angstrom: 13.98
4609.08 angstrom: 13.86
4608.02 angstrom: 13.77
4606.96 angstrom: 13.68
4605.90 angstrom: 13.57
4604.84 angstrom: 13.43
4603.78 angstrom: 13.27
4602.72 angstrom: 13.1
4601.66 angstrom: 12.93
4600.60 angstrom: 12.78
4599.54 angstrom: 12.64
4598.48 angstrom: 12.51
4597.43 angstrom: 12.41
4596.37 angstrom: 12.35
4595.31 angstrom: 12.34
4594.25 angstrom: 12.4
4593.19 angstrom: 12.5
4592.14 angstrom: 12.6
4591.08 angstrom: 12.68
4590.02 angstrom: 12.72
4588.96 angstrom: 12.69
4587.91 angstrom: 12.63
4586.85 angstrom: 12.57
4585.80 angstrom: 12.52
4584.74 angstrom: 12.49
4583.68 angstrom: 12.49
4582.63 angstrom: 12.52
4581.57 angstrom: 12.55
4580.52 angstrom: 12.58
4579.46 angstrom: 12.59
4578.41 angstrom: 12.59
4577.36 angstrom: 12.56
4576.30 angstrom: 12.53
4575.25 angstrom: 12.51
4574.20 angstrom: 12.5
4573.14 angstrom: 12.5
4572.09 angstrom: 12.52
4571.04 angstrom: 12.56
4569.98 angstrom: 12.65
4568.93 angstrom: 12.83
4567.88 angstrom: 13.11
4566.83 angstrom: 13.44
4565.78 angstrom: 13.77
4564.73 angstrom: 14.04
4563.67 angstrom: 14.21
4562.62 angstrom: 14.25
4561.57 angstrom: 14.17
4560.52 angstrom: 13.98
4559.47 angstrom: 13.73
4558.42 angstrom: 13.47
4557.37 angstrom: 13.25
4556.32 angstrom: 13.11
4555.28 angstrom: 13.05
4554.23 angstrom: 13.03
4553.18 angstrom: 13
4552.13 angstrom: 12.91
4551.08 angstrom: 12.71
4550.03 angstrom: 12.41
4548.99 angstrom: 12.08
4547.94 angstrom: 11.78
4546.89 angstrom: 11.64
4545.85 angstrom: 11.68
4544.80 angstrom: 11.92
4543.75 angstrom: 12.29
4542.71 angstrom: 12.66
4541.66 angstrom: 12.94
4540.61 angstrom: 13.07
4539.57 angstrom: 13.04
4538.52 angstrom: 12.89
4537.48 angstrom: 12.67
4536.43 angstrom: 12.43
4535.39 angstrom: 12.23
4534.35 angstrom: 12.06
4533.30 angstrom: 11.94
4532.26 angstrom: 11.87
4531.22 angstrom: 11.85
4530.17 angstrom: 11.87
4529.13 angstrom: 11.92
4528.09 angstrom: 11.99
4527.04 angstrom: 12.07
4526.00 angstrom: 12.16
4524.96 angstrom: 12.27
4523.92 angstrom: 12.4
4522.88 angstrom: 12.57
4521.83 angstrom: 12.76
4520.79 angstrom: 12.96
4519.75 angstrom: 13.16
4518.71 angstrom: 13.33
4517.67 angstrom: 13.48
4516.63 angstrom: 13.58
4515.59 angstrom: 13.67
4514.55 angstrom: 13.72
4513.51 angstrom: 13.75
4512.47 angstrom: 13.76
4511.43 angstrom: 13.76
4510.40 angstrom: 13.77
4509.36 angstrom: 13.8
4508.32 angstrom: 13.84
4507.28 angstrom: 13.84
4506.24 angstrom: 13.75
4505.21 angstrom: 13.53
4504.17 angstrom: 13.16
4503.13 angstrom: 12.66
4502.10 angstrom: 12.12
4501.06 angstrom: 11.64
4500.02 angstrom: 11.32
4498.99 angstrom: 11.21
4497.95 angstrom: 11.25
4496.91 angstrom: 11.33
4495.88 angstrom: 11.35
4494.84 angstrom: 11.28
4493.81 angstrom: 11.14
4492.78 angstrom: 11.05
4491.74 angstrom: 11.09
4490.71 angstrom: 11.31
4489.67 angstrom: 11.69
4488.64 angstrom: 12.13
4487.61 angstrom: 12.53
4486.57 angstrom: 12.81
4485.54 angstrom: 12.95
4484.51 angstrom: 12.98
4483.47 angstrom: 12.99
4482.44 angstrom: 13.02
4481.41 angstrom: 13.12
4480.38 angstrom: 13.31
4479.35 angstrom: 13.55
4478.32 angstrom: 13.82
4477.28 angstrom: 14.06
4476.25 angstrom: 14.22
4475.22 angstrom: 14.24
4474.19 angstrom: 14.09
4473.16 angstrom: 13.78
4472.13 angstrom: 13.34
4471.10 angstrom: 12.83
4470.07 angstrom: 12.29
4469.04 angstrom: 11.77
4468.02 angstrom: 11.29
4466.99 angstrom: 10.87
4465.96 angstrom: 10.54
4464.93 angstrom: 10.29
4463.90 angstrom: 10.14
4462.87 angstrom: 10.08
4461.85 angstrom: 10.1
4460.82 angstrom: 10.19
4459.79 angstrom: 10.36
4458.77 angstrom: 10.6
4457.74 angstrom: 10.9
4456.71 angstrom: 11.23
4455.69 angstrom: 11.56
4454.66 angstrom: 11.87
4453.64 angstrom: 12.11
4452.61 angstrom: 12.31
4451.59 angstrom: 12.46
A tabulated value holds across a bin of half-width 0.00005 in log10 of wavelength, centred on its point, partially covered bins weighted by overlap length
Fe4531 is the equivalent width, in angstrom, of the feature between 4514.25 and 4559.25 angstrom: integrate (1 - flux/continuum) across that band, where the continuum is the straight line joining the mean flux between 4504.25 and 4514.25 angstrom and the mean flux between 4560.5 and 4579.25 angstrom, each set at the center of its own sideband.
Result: 2.84 angstrom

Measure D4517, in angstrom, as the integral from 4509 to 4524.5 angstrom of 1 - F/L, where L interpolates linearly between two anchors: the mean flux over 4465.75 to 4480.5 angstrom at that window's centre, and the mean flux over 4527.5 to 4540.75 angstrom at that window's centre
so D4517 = -1.1 angstrom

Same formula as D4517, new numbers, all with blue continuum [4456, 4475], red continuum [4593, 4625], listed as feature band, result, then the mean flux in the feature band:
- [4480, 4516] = -1.7 angstrom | 12.6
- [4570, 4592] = 1.6 angstrom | 12.6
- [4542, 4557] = 0.6 angstrom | 12.5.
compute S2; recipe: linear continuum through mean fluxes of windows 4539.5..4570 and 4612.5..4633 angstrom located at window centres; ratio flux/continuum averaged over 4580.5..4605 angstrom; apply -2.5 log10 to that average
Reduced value 0.11 mag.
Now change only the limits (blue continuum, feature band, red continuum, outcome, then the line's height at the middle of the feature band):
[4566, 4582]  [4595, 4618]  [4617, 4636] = 0.01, 13.8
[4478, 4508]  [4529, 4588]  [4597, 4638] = 0.05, 13.3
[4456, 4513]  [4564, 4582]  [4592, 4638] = 0.05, 13.4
